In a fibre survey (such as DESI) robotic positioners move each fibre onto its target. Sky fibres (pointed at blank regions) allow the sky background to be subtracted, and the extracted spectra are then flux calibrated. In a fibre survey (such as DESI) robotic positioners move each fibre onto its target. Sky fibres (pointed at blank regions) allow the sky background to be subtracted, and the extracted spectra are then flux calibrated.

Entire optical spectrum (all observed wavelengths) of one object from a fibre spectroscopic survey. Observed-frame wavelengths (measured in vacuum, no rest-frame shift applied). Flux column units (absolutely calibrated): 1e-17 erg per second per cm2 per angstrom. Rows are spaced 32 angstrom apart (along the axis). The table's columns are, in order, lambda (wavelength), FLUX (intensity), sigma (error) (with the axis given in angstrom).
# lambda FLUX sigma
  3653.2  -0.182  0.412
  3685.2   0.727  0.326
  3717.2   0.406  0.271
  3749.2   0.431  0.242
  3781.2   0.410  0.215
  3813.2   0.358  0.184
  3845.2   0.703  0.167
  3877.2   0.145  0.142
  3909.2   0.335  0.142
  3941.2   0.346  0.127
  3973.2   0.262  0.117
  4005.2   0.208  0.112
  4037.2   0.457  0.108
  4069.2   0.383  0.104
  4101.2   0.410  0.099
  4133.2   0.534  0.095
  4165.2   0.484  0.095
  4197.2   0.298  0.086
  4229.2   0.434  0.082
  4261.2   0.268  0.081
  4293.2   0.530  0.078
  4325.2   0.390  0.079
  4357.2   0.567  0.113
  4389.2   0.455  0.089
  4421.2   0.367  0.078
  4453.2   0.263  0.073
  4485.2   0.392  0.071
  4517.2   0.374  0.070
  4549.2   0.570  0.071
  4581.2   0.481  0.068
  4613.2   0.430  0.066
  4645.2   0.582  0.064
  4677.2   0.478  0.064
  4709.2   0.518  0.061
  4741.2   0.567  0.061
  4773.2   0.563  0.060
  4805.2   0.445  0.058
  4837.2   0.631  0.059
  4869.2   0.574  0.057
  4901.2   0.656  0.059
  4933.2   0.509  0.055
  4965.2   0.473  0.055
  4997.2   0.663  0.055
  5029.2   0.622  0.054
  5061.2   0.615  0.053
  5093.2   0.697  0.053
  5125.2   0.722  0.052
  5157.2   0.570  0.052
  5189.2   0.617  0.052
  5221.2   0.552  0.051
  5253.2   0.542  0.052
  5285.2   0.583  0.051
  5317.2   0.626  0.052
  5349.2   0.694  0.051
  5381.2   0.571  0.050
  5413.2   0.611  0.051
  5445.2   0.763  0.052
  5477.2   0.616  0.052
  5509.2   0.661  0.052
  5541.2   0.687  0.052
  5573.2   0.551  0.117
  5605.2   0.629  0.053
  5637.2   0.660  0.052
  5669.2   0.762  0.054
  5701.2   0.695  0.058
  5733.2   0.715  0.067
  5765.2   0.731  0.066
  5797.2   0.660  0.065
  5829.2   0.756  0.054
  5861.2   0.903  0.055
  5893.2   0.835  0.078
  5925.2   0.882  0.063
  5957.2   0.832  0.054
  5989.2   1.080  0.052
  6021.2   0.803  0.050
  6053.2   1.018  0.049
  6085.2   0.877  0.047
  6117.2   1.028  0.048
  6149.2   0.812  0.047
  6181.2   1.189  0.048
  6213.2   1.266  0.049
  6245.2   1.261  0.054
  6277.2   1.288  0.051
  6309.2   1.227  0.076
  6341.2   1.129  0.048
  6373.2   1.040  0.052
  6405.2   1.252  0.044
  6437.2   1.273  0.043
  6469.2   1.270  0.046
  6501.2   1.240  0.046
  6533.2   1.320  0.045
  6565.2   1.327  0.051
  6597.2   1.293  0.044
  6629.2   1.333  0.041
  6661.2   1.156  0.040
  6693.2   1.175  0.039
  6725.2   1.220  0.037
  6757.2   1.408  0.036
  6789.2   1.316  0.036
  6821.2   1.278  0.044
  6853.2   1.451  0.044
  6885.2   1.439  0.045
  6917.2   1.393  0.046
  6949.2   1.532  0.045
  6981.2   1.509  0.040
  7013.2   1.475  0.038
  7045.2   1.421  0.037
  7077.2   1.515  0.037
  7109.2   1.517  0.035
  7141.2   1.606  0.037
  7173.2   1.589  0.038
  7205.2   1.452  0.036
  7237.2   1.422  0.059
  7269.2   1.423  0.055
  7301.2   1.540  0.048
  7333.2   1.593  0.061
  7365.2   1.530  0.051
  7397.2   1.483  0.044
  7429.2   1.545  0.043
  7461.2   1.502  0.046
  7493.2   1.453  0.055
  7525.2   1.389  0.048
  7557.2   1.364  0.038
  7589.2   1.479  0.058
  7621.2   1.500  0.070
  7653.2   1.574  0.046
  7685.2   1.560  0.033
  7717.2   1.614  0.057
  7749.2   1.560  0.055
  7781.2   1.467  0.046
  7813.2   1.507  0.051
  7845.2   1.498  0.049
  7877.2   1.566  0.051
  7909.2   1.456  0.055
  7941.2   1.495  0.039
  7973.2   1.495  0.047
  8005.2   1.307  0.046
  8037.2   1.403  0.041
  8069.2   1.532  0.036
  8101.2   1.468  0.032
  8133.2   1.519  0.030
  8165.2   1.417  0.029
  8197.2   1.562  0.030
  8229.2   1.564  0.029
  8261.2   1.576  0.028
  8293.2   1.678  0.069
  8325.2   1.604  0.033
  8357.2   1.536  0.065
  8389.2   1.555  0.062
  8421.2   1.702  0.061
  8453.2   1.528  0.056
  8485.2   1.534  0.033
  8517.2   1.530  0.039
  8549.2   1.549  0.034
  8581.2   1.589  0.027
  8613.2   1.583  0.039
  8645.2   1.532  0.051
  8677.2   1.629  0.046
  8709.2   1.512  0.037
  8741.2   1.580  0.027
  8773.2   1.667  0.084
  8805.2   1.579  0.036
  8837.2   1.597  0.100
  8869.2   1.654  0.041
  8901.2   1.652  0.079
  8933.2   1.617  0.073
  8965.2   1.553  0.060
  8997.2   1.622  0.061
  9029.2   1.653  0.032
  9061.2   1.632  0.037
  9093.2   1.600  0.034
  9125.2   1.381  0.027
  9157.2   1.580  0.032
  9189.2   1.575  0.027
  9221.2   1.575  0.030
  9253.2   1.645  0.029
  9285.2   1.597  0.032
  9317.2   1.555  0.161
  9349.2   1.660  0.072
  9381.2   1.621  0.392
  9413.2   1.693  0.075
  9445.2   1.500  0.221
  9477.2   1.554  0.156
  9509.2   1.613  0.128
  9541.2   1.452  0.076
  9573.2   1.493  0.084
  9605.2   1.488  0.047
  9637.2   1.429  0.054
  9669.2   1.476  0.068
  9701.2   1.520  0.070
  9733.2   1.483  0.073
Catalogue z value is 0.55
